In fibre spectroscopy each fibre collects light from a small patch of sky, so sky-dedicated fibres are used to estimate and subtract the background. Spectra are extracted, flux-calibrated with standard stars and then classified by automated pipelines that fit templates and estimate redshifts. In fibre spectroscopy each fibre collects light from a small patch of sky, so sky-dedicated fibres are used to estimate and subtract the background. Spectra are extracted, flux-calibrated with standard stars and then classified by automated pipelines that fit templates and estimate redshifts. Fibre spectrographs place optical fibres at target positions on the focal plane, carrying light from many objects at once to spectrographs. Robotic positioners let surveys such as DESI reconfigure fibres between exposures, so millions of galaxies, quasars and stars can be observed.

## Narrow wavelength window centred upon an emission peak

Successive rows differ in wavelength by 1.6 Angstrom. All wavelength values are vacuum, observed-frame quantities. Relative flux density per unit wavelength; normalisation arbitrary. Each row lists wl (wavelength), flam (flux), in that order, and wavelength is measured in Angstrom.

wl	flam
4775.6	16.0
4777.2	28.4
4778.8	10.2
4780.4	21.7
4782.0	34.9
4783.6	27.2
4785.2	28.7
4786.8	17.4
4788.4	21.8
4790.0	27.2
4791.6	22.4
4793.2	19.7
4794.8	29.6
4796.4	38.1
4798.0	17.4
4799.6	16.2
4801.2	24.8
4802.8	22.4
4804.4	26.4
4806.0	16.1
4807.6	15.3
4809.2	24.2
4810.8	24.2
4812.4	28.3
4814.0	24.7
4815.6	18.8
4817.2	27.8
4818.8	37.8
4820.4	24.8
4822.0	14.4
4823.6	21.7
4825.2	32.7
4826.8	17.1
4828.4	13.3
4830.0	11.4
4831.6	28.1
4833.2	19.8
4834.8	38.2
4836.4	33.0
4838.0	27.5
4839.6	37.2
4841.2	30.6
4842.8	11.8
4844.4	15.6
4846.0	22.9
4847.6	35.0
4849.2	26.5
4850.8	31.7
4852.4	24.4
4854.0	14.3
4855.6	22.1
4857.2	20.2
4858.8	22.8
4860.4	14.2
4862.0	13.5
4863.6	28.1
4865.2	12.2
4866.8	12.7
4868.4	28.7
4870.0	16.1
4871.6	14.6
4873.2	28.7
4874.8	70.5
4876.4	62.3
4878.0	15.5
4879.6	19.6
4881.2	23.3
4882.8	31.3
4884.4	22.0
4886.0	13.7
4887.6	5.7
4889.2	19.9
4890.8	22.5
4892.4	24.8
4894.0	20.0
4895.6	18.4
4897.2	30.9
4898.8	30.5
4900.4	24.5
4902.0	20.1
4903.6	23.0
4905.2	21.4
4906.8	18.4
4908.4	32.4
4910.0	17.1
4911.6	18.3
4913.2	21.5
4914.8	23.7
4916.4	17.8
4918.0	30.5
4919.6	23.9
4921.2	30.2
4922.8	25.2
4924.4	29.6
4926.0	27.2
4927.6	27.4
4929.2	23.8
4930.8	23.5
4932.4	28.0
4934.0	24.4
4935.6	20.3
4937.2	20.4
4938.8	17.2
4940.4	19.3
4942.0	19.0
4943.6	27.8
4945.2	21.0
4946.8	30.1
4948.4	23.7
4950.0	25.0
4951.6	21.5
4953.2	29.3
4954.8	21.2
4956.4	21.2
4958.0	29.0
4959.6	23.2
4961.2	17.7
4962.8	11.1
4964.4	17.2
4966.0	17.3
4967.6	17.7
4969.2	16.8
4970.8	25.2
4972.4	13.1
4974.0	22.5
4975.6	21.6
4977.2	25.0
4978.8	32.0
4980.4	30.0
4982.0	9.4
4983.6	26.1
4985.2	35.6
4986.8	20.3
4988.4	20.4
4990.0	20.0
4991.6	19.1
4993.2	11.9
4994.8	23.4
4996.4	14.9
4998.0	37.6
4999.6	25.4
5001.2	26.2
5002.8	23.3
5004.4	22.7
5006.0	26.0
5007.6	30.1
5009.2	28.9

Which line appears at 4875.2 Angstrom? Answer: Hgamma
